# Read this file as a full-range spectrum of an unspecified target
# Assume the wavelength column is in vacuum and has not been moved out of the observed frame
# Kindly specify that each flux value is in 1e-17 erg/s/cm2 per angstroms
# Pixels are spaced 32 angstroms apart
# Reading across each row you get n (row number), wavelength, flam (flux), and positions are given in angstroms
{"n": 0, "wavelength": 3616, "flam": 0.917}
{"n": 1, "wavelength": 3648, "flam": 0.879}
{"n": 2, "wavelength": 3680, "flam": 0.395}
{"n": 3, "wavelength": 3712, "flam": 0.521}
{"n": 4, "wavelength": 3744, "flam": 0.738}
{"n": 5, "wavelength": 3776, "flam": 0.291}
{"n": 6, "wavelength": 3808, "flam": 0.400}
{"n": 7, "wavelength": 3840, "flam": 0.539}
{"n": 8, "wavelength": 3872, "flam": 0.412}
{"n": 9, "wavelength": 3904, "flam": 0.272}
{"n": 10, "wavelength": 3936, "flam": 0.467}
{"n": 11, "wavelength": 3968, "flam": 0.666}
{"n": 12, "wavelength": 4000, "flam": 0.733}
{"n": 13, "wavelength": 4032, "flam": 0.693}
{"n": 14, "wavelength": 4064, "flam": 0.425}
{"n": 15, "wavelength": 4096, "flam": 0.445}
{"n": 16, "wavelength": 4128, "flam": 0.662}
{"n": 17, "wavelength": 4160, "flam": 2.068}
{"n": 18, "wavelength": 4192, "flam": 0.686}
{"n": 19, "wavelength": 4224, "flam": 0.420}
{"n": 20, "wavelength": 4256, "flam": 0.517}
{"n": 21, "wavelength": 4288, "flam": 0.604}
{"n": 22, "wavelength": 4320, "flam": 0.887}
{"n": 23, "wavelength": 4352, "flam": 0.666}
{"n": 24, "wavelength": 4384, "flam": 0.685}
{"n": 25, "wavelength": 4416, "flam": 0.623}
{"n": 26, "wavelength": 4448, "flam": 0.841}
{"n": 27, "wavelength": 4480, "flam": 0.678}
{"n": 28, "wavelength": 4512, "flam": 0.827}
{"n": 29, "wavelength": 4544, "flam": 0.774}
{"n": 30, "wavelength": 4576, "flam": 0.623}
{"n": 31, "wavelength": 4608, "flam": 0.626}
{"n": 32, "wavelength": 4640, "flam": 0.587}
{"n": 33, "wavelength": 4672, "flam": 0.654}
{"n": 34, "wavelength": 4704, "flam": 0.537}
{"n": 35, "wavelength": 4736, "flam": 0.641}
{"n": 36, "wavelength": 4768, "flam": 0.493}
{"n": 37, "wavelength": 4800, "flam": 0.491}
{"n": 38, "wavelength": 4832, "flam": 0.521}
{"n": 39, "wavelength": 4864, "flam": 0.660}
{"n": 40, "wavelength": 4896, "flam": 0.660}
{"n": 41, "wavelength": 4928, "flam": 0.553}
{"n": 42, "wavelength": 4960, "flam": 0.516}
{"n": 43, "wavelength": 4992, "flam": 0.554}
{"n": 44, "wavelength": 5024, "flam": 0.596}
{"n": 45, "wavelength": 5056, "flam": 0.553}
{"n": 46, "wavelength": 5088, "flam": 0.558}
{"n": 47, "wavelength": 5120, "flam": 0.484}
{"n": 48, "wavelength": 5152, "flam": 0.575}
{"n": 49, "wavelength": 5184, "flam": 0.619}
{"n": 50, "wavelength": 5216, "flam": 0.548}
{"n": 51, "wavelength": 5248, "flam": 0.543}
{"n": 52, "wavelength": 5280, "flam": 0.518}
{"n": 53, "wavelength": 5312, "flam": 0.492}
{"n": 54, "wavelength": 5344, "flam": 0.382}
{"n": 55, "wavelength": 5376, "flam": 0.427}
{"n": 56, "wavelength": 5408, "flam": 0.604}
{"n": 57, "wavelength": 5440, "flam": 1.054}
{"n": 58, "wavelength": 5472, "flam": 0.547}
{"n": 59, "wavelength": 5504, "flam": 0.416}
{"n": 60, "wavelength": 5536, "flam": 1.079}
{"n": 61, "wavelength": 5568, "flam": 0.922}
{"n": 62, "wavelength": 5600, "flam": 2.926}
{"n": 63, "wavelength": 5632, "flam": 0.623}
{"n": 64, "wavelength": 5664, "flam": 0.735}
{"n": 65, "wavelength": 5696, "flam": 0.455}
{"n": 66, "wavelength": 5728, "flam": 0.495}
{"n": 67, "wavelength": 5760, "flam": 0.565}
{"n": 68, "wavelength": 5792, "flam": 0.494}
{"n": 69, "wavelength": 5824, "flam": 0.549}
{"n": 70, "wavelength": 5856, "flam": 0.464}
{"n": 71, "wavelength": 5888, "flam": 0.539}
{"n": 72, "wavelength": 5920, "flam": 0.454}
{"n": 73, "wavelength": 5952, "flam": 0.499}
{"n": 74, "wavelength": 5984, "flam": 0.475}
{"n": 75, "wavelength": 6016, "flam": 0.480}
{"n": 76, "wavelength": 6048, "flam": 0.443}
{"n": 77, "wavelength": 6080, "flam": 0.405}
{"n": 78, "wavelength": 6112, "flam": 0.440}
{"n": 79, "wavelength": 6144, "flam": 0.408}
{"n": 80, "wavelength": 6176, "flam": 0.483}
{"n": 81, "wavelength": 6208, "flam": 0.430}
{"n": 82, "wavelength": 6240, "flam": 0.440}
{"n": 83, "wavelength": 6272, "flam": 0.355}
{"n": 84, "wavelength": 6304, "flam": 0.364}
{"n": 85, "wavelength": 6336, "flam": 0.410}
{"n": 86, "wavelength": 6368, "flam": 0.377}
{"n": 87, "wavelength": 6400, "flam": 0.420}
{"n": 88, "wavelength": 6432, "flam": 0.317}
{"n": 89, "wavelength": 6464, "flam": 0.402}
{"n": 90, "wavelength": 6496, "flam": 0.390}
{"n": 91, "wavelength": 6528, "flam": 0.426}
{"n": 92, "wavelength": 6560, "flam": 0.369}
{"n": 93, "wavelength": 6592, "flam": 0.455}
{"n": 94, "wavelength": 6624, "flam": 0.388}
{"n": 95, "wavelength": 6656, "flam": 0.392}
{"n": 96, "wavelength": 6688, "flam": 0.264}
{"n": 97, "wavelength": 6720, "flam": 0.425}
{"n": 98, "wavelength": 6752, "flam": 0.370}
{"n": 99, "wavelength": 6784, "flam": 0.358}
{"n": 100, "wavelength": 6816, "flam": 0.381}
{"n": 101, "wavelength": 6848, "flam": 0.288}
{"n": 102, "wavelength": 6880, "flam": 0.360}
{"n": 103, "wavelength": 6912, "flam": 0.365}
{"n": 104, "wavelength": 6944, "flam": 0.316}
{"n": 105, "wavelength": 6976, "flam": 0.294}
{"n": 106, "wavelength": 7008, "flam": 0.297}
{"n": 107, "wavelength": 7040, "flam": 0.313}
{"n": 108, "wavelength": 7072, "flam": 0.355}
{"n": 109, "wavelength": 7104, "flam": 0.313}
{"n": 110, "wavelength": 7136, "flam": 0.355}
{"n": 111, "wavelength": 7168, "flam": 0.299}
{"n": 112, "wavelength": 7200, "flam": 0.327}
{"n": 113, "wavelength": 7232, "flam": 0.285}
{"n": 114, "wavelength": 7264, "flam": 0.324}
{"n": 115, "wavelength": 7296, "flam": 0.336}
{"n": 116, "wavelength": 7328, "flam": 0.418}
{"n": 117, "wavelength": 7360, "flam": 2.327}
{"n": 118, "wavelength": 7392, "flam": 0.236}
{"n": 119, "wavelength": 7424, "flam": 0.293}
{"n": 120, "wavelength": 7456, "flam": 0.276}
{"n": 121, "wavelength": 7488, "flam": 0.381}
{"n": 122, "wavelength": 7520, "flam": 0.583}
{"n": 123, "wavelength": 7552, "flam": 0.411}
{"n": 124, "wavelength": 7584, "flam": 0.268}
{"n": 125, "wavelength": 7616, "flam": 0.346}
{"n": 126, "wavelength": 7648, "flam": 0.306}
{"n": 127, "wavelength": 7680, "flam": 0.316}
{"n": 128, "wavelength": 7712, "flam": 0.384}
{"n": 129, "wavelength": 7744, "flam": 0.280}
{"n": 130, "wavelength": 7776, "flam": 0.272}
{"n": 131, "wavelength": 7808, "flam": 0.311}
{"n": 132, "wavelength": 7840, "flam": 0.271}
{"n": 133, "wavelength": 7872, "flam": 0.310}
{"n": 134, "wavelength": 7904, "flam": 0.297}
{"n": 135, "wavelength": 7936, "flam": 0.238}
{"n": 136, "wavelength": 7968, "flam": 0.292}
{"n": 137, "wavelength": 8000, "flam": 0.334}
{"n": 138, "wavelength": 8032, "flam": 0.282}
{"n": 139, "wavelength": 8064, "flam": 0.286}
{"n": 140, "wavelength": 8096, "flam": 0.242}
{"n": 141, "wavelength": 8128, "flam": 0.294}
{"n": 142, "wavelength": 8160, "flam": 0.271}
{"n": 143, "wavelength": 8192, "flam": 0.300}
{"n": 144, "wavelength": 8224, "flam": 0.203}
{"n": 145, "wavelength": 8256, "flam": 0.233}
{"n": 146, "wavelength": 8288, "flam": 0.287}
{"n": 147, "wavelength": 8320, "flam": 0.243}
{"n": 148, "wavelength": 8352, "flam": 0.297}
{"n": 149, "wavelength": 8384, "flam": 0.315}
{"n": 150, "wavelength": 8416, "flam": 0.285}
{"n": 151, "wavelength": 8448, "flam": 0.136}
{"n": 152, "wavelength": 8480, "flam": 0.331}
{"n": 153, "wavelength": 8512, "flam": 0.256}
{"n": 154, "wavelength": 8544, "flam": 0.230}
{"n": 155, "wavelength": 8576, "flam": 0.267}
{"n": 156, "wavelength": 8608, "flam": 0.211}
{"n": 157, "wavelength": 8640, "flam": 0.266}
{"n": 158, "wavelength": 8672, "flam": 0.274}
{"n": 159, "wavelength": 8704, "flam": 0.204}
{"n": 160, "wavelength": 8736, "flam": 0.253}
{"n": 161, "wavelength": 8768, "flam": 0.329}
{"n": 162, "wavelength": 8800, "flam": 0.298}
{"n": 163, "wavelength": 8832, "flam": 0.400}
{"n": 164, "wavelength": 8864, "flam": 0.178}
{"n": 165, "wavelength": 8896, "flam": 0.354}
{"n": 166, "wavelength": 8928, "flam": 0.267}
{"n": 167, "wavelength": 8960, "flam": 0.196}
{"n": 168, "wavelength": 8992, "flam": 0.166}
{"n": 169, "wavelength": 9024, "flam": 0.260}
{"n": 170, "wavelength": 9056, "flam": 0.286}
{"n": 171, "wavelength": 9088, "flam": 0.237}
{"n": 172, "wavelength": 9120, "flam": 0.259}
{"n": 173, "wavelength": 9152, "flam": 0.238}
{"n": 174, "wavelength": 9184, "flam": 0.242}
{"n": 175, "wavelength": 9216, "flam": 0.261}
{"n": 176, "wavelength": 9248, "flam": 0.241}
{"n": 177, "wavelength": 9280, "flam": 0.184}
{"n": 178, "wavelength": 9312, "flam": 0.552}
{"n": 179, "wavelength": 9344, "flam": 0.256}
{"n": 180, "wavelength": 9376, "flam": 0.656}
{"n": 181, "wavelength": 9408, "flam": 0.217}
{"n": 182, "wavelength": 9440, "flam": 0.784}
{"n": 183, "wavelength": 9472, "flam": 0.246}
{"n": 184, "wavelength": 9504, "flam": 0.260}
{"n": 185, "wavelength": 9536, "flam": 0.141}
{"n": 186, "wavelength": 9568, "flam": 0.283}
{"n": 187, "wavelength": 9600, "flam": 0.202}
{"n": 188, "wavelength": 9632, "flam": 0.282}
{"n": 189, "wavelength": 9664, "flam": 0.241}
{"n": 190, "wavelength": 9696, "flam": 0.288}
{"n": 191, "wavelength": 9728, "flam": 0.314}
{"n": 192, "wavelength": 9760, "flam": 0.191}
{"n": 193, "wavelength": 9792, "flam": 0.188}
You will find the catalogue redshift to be 0.12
